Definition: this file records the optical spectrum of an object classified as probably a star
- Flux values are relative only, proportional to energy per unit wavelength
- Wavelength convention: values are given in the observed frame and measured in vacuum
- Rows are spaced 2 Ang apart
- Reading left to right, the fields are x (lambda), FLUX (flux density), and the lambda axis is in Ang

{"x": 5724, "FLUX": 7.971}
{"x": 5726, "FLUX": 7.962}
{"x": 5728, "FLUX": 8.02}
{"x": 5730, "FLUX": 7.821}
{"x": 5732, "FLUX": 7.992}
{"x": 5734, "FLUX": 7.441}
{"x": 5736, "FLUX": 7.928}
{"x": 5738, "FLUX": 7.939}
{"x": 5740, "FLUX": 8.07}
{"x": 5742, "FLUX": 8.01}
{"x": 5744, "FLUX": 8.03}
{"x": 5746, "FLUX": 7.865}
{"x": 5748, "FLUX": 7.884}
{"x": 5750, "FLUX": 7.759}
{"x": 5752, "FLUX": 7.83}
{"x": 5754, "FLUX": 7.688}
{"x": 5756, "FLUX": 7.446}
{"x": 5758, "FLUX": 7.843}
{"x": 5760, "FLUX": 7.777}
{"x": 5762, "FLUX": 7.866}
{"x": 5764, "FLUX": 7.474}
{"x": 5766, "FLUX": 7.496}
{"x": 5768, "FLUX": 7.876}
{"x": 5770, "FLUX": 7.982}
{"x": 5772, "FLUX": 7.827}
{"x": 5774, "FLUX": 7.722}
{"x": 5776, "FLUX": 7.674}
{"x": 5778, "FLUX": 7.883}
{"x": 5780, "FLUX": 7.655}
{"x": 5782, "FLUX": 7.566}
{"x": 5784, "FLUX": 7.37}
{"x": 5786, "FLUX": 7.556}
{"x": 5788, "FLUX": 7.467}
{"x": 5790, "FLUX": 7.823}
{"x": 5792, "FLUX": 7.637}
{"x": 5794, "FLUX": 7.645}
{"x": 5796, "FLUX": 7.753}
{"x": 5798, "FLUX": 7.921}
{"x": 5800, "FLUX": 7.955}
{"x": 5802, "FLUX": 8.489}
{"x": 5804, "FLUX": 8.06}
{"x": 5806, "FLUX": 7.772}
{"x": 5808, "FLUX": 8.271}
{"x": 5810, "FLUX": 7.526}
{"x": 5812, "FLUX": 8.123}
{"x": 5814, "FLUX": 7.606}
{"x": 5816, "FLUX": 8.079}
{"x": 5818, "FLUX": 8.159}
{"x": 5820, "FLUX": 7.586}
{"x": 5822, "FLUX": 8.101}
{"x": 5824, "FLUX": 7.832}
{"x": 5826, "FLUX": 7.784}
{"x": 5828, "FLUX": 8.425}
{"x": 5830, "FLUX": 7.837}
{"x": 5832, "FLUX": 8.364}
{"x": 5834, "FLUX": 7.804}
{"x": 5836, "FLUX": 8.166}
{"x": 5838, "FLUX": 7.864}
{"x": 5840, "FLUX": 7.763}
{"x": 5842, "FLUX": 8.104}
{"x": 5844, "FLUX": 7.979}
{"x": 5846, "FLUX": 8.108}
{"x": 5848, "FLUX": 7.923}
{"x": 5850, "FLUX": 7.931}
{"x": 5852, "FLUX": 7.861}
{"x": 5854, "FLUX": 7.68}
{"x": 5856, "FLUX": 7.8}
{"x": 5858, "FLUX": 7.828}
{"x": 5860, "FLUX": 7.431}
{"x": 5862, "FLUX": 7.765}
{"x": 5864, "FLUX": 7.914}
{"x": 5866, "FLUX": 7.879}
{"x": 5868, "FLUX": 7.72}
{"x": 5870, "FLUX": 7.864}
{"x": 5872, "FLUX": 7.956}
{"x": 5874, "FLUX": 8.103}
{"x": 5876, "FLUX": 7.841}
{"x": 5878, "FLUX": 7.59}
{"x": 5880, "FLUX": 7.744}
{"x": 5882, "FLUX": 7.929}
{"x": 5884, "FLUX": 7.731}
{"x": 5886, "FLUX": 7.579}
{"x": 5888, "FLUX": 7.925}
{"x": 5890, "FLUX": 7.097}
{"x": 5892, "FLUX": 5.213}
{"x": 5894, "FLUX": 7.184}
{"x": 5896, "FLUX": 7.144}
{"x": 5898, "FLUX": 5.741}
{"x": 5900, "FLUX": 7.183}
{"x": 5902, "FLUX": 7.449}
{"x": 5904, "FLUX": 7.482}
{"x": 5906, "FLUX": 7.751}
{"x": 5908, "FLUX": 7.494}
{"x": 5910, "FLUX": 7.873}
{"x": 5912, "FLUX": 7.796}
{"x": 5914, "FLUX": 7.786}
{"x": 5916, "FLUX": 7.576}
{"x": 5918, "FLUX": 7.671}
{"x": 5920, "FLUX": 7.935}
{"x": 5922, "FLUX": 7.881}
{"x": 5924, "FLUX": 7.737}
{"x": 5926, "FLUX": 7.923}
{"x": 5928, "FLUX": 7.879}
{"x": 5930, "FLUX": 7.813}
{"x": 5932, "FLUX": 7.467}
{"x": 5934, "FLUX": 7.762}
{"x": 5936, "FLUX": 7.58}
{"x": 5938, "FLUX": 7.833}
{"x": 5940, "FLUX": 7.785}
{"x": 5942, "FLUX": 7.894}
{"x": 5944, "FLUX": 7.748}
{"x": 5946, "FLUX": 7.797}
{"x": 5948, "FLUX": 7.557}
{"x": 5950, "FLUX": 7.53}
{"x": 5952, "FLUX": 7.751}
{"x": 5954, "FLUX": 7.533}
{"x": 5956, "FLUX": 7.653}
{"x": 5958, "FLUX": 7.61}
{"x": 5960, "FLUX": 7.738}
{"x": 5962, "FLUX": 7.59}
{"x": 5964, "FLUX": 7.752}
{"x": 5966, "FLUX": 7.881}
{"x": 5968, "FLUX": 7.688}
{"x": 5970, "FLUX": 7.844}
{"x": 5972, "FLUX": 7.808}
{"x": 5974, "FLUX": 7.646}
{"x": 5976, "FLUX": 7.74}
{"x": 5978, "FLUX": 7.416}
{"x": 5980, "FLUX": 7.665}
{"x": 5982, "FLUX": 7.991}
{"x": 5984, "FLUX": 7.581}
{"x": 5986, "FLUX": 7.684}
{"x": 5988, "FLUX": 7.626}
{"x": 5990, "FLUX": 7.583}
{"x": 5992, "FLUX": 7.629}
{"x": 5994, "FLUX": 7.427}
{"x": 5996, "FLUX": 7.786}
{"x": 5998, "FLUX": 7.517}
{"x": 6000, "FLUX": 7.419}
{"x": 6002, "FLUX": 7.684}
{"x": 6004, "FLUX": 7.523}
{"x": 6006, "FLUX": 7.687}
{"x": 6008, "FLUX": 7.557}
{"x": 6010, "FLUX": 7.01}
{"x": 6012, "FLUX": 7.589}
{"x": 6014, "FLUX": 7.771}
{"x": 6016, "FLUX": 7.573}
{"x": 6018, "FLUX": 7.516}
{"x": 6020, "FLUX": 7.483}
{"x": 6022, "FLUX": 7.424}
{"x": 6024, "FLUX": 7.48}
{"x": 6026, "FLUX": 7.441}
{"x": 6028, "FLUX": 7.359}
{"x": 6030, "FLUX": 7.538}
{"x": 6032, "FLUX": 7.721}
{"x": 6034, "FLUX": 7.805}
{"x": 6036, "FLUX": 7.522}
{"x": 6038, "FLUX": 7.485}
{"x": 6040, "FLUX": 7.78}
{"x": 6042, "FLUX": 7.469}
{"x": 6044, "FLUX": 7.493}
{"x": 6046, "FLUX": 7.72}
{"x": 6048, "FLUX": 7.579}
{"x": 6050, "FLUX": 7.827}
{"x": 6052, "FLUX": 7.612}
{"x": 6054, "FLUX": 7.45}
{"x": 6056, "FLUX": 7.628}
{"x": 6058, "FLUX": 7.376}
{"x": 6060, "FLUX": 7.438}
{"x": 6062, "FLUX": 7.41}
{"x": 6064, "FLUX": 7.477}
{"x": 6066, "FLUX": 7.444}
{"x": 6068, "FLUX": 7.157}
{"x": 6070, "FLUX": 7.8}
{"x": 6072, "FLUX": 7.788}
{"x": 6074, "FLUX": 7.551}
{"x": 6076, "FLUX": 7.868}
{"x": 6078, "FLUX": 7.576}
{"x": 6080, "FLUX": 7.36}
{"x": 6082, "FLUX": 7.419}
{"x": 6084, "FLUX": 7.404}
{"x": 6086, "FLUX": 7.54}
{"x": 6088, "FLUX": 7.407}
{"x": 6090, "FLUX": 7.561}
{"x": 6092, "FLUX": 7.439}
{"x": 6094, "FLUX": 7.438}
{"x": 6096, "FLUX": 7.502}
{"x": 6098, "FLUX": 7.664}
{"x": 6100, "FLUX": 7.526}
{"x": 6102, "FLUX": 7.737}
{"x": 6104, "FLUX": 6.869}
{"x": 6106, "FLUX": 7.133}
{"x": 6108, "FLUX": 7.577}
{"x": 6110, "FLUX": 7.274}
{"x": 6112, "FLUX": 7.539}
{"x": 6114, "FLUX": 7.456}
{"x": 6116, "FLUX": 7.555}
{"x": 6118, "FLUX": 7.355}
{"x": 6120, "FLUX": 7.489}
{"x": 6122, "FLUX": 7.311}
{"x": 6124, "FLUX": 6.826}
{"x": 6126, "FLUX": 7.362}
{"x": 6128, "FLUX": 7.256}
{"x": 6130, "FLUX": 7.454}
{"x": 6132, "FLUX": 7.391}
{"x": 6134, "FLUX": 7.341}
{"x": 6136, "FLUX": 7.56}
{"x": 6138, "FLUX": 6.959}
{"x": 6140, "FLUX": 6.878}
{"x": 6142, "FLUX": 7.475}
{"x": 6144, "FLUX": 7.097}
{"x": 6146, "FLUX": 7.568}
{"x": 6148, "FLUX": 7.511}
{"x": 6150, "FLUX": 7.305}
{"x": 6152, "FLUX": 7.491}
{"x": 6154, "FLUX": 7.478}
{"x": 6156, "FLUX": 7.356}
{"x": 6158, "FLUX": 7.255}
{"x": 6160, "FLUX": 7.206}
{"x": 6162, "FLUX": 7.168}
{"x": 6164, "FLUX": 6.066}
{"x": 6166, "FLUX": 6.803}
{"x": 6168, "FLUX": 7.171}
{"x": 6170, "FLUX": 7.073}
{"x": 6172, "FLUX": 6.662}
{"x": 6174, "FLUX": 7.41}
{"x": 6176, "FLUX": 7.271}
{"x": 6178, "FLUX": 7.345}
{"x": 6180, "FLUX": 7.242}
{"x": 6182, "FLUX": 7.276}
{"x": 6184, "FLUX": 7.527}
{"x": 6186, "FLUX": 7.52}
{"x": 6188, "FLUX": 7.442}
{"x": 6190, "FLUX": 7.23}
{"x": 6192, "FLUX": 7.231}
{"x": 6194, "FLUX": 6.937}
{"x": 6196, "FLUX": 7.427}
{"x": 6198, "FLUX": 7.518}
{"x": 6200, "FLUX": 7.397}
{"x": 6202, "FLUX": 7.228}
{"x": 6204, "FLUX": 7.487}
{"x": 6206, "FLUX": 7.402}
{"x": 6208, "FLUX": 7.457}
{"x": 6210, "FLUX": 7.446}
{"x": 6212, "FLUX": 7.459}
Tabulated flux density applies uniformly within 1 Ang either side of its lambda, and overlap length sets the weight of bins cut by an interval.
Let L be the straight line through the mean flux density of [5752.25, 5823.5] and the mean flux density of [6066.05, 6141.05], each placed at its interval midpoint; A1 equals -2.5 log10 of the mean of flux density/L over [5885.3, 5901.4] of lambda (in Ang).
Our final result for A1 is 0.12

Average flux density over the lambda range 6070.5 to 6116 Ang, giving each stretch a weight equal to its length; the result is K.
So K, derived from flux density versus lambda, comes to 7.49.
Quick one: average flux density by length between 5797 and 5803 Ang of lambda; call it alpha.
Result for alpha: 8.12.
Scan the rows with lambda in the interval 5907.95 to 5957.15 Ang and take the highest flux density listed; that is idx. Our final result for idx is 7.935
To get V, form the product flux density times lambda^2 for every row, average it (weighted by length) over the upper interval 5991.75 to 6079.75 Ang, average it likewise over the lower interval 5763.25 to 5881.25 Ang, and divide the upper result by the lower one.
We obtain 1.03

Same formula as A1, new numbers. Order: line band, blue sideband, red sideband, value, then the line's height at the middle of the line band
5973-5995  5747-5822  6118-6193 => -0.02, 7.5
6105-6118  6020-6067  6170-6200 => 0.00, 7.42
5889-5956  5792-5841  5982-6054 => 0.03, 7.75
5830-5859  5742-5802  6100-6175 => -0.04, 7.65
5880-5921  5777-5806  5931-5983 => 0.05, 7.73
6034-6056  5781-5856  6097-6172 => -0.02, 7.45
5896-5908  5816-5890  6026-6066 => 0.09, 7.8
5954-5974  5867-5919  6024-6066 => -0.03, 7.51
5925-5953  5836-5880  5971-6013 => -0.01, 7.7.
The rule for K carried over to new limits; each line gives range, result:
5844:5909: 7.56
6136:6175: 7.16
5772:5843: 7.87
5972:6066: 7.57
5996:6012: 7.51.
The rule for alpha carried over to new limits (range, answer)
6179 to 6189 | 7.4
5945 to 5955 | 7.63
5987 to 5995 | 7.57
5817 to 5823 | 7.95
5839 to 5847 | 7.99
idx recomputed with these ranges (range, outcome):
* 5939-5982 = 7.991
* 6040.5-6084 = 7.868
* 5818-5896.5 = 8.425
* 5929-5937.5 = 7.813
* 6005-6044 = 7.805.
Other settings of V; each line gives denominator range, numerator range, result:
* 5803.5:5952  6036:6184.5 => 1.03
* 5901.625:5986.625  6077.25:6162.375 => 1.01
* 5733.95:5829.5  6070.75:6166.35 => 1.05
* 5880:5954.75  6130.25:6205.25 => 1.04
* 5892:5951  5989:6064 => 1.03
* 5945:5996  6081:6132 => 1.01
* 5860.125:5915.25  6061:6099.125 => 1.07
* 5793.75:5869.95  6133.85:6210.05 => 1.03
